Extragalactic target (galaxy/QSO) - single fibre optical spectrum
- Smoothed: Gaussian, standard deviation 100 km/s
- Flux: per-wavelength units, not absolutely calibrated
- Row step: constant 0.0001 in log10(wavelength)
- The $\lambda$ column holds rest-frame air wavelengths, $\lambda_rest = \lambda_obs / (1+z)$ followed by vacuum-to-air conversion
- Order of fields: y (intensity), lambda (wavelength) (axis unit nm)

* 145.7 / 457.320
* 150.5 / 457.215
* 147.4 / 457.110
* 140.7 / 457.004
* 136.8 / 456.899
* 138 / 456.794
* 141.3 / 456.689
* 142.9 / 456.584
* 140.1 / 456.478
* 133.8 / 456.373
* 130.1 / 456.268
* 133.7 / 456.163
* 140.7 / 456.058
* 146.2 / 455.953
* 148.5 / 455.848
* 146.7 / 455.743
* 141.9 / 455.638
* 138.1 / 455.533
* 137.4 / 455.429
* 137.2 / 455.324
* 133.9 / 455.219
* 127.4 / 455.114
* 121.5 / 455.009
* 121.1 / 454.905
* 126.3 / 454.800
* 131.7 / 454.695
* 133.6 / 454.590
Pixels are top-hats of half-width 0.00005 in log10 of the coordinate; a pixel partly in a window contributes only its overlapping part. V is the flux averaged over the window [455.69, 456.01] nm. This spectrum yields 147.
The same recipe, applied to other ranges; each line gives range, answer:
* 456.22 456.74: 138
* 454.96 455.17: 124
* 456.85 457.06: 139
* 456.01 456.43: 135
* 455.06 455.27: 130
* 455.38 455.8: 141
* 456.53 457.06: 140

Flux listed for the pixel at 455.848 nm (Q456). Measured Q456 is 148.5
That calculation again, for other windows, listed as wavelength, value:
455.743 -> 146.7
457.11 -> 147.4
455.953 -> 146.2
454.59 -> 133.6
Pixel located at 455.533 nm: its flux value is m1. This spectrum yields 138.1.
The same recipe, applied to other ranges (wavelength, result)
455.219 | 133.9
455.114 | 127.4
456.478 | 140.1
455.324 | 137.2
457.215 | 150.5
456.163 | 133.7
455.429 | 137.4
